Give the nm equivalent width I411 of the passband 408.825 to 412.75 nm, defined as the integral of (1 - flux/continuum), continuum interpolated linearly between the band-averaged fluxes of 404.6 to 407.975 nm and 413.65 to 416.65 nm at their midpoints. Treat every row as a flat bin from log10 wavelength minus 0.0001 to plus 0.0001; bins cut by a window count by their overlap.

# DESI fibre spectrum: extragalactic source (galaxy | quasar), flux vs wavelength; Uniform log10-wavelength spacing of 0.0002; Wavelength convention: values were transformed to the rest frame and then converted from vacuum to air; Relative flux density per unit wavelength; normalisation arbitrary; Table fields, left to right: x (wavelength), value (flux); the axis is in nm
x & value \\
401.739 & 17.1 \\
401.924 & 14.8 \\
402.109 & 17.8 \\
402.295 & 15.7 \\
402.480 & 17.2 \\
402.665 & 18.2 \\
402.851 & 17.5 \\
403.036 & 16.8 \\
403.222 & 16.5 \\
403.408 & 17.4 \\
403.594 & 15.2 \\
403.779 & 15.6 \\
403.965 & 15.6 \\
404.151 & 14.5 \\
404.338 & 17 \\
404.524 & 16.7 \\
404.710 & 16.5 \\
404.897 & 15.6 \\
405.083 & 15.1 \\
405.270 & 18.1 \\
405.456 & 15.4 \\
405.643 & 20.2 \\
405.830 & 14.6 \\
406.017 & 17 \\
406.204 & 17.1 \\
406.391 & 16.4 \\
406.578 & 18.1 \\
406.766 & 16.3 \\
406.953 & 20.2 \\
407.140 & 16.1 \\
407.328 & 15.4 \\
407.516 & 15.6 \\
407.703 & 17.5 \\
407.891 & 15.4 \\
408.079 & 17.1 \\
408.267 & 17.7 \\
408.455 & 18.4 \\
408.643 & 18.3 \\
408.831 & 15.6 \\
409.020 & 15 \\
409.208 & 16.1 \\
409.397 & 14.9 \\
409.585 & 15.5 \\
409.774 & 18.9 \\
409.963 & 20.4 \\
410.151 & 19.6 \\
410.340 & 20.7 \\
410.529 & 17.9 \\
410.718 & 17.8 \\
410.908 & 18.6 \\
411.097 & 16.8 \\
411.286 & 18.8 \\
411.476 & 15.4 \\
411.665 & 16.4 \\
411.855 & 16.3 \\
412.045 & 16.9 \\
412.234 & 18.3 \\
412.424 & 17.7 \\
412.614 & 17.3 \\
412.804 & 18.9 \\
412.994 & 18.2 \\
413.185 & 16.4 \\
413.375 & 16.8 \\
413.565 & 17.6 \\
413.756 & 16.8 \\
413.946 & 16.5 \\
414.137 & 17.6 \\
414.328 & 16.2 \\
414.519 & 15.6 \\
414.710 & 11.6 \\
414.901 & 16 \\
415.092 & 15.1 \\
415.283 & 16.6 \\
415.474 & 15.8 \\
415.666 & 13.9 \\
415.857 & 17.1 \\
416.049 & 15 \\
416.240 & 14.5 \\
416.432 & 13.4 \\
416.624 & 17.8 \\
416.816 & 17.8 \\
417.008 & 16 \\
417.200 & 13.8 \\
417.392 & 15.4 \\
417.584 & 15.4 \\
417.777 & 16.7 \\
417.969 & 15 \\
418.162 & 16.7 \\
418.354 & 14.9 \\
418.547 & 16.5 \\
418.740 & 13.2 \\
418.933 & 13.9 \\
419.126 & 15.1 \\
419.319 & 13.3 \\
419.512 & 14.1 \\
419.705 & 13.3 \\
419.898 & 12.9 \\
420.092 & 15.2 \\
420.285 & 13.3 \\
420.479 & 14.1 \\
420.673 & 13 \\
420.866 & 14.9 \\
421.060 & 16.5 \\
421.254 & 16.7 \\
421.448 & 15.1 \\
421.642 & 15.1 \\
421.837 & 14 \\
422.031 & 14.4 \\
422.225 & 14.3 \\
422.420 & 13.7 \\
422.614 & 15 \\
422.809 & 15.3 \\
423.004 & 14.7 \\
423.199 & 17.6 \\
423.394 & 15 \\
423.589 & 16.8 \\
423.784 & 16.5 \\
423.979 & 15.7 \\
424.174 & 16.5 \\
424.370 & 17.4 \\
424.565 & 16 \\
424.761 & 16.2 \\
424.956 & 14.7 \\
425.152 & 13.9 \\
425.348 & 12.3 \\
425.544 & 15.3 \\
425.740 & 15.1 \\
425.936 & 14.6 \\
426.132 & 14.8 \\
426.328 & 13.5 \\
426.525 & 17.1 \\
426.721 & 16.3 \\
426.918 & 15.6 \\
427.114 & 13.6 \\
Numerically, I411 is -0.32 nm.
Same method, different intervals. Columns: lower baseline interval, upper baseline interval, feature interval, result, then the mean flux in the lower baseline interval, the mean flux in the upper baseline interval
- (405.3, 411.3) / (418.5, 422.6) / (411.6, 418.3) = -0.200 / 17.3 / 14.4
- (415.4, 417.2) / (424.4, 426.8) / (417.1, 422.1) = 0.223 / 15.6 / 15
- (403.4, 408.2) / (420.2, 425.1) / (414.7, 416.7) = 0.064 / 16.5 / 15.3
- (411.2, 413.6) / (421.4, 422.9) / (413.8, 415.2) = 0.096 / 17.3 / 14.6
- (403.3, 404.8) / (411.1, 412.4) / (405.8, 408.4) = -0.059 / 16.1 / 17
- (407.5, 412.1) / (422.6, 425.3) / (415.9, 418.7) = 0.148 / 17.3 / 15.8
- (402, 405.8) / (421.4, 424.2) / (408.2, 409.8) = -0.036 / 16.6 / 15.3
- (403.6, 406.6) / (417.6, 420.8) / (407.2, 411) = -0.352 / 16.4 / 14.5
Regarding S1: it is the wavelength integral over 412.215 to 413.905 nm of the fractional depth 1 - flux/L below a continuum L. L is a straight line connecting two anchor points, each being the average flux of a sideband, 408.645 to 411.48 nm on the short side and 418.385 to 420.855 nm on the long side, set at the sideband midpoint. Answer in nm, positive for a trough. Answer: -0.11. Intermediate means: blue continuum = 17.6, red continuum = 14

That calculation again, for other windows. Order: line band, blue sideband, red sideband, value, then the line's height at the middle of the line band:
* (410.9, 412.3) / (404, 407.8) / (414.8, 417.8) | -0.087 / 16.1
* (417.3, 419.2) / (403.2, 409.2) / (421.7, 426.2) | 0.045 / 15.7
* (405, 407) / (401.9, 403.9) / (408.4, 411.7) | -0.005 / 17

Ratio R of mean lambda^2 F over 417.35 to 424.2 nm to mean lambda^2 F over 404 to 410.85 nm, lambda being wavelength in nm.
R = 0.9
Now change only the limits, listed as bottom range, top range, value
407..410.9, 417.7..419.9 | 0.89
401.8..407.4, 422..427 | 1.01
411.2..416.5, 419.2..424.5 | 0.96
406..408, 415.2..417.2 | 0.98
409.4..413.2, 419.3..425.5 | 0.89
